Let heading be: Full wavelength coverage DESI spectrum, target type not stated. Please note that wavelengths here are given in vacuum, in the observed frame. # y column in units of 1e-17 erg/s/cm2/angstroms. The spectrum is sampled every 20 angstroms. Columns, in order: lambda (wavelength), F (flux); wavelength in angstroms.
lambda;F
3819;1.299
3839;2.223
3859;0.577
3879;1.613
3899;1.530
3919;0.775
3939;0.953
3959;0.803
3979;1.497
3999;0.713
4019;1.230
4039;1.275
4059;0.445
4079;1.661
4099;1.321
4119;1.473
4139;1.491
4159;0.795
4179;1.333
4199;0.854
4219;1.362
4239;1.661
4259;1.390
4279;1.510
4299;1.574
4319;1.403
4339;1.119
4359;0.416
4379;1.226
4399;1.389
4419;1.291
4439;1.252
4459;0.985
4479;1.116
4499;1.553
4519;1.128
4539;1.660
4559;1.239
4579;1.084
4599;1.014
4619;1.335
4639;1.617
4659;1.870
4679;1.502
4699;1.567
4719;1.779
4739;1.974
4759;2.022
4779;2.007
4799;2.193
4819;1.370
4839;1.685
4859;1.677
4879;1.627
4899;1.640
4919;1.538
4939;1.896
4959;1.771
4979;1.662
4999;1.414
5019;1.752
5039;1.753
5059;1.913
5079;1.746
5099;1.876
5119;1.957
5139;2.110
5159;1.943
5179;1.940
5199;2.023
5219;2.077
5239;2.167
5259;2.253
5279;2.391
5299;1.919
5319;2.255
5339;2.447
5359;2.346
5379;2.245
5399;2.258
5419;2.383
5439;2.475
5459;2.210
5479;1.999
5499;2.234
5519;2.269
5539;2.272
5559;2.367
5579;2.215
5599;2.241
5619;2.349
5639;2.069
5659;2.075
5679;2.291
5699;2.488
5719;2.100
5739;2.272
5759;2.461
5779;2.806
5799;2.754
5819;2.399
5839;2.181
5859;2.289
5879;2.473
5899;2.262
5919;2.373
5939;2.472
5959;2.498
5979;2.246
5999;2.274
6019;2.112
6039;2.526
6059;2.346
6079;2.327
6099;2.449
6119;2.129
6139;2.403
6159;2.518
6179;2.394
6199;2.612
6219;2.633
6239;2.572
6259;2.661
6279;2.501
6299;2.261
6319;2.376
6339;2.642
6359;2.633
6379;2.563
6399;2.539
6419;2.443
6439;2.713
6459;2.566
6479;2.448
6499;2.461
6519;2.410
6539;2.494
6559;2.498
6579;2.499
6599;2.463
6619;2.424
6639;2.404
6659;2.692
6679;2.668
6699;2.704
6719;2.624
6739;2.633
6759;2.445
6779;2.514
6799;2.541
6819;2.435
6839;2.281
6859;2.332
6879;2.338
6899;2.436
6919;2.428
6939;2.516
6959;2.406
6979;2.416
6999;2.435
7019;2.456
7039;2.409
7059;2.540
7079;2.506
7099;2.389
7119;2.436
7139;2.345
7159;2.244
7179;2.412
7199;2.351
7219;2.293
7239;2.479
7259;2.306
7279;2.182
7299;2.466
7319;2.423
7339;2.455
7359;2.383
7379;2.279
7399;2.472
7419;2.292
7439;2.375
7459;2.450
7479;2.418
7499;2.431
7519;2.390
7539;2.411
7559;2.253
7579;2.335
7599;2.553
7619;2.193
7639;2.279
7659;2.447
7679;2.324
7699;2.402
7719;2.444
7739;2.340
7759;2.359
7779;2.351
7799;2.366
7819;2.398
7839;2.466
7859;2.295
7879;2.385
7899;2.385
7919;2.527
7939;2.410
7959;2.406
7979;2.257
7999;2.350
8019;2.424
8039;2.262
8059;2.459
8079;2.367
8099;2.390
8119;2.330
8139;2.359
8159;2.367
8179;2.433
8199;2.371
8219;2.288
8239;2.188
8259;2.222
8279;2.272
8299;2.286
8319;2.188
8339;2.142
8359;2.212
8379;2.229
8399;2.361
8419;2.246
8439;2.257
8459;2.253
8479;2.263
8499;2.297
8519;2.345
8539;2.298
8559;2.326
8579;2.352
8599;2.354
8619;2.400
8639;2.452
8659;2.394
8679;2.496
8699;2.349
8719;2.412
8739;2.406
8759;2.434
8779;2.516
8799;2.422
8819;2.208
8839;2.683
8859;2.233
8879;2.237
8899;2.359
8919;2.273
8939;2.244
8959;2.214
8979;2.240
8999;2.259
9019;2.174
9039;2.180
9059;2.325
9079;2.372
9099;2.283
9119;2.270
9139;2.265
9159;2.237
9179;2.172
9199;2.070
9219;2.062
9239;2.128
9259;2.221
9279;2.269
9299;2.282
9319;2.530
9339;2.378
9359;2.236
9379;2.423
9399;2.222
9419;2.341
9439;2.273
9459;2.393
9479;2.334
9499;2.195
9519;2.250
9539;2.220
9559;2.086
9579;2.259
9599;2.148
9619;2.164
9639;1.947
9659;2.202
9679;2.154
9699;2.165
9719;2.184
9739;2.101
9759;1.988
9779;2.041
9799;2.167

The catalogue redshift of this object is 0.161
